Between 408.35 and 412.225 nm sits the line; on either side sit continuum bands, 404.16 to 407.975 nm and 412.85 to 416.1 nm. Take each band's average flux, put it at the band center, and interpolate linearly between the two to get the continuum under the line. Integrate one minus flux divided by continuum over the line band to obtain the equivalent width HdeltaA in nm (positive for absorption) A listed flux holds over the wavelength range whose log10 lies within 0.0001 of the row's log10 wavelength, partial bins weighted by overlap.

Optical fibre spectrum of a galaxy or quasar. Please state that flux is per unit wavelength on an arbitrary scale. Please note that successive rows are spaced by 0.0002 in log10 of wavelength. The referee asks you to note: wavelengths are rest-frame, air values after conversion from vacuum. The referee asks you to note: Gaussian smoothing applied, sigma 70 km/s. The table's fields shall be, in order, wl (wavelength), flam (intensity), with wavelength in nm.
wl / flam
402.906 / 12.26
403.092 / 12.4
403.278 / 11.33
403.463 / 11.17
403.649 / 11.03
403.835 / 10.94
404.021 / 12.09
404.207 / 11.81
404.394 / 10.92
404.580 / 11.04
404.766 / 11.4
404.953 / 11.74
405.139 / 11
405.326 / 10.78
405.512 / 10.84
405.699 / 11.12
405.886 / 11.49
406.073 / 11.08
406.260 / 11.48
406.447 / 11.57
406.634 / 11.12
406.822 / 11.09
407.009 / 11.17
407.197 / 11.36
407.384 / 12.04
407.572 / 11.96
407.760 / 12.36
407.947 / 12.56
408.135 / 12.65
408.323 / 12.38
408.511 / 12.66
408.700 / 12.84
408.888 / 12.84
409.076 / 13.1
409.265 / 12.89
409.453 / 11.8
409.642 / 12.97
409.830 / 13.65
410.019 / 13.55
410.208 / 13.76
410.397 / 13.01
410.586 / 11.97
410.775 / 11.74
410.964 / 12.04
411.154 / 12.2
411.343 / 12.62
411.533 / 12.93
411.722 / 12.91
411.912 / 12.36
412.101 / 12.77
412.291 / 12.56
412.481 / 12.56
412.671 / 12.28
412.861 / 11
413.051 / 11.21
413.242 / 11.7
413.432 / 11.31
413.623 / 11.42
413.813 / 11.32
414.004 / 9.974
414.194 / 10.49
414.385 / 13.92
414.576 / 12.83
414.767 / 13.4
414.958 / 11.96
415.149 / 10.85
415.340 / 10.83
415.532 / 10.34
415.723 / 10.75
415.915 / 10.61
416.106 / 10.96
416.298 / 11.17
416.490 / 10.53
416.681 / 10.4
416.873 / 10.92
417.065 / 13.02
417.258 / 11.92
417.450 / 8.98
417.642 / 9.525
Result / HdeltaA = -0.45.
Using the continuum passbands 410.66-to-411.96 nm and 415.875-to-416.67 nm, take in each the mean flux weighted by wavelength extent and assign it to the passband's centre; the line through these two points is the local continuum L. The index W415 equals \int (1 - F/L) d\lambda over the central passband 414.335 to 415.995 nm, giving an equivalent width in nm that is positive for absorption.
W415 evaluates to -0.07 nm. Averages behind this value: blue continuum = 12.4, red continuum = 10.8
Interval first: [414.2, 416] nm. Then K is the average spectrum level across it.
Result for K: 11.7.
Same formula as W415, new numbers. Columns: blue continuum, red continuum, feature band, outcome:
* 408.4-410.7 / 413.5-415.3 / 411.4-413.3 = 0.001 nm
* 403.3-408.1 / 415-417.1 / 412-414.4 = -0.132 nm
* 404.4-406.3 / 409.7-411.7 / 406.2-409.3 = -0.057 nm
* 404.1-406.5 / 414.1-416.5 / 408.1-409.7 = -0.190 nm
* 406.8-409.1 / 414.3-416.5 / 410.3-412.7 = -0.113 nm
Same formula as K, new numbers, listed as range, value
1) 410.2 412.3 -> 12.5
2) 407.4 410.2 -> 12.7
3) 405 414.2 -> 12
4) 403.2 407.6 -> 11.3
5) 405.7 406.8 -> 11.3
